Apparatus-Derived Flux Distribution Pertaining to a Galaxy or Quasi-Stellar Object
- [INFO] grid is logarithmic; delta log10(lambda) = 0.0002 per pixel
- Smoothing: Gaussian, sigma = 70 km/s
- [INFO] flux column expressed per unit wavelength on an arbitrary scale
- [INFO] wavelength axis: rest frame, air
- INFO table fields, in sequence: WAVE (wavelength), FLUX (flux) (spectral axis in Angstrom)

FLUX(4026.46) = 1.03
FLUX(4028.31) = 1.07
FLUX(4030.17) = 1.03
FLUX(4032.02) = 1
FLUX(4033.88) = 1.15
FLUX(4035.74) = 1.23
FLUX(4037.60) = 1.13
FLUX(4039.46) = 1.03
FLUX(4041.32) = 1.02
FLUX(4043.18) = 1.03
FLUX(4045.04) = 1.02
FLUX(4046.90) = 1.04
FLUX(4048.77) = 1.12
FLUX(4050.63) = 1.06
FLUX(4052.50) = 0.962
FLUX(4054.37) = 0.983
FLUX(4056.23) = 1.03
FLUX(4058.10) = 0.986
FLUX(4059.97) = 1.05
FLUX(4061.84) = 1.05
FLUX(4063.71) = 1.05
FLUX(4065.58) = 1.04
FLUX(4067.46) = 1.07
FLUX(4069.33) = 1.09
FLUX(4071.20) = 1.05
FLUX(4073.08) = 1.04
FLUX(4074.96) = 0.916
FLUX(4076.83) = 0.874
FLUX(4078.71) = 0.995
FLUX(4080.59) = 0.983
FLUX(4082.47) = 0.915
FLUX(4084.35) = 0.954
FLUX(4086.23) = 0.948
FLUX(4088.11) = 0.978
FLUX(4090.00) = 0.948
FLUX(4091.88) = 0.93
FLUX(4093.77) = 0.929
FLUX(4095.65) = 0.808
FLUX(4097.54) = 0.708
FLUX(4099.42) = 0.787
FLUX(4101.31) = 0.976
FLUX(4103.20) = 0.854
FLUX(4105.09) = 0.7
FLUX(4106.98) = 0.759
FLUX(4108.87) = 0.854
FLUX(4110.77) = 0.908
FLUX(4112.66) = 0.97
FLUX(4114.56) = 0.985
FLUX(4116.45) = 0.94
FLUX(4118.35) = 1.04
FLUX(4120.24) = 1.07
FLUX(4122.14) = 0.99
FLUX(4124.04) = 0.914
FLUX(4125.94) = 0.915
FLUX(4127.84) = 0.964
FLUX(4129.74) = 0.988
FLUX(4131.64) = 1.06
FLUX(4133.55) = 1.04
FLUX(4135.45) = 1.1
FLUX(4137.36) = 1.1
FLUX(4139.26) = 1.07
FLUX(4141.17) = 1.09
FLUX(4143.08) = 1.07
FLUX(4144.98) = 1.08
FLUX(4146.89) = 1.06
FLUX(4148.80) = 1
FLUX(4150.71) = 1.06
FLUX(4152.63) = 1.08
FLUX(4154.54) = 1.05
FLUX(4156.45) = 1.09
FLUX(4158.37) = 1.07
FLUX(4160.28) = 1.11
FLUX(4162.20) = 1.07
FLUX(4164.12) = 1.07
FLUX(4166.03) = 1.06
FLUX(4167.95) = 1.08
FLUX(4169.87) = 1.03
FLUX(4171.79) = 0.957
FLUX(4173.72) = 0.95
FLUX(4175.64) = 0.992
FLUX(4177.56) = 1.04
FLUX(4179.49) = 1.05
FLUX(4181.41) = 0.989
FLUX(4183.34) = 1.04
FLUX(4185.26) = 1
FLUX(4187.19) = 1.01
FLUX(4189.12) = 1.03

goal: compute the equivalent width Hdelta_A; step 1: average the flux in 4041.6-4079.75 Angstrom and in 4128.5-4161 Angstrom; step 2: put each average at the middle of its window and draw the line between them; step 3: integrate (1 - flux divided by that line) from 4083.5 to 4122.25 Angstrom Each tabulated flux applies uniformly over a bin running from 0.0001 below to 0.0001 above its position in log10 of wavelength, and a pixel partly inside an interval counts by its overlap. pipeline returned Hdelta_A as 5.2 Angstrom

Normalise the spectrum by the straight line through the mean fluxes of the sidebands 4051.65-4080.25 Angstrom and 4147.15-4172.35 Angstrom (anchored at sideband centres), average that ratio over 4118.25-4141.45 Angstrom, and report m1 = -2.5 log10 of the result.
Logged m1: 0.02 mag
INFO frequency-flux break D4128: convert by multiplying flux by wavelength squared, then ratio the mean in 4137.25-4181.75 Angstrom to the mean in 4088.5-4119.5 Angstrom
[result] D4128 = 1.22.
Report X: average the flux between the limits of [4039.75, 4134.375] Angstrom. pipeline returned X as 0.966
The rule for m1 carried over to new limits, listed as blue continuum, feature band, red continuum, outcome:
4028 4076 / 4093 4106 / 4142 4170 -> 0.271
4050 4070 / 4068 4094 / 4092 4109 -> -0.054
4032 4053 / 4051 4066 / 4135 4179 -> 0.051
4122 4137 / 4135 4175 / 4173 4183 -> -0.057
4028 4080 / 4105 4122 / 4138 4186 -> 0.127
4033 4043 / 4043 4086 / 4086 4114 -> -0.009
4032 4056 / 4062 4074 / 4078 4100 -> -0.082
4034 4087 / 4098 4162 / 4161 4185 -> 0.038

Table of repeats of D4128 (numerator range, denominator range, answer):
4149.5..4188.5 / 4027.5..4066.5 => 1.05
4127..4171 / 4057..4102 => 1.14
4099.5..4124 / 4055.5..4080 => 0.92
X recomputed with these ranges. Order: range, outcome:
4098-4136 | 0.936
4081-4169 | 0.982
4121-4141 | 1.02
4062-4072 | 1.06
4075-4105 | 0.9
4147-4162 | 1.07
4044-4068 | 1.03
